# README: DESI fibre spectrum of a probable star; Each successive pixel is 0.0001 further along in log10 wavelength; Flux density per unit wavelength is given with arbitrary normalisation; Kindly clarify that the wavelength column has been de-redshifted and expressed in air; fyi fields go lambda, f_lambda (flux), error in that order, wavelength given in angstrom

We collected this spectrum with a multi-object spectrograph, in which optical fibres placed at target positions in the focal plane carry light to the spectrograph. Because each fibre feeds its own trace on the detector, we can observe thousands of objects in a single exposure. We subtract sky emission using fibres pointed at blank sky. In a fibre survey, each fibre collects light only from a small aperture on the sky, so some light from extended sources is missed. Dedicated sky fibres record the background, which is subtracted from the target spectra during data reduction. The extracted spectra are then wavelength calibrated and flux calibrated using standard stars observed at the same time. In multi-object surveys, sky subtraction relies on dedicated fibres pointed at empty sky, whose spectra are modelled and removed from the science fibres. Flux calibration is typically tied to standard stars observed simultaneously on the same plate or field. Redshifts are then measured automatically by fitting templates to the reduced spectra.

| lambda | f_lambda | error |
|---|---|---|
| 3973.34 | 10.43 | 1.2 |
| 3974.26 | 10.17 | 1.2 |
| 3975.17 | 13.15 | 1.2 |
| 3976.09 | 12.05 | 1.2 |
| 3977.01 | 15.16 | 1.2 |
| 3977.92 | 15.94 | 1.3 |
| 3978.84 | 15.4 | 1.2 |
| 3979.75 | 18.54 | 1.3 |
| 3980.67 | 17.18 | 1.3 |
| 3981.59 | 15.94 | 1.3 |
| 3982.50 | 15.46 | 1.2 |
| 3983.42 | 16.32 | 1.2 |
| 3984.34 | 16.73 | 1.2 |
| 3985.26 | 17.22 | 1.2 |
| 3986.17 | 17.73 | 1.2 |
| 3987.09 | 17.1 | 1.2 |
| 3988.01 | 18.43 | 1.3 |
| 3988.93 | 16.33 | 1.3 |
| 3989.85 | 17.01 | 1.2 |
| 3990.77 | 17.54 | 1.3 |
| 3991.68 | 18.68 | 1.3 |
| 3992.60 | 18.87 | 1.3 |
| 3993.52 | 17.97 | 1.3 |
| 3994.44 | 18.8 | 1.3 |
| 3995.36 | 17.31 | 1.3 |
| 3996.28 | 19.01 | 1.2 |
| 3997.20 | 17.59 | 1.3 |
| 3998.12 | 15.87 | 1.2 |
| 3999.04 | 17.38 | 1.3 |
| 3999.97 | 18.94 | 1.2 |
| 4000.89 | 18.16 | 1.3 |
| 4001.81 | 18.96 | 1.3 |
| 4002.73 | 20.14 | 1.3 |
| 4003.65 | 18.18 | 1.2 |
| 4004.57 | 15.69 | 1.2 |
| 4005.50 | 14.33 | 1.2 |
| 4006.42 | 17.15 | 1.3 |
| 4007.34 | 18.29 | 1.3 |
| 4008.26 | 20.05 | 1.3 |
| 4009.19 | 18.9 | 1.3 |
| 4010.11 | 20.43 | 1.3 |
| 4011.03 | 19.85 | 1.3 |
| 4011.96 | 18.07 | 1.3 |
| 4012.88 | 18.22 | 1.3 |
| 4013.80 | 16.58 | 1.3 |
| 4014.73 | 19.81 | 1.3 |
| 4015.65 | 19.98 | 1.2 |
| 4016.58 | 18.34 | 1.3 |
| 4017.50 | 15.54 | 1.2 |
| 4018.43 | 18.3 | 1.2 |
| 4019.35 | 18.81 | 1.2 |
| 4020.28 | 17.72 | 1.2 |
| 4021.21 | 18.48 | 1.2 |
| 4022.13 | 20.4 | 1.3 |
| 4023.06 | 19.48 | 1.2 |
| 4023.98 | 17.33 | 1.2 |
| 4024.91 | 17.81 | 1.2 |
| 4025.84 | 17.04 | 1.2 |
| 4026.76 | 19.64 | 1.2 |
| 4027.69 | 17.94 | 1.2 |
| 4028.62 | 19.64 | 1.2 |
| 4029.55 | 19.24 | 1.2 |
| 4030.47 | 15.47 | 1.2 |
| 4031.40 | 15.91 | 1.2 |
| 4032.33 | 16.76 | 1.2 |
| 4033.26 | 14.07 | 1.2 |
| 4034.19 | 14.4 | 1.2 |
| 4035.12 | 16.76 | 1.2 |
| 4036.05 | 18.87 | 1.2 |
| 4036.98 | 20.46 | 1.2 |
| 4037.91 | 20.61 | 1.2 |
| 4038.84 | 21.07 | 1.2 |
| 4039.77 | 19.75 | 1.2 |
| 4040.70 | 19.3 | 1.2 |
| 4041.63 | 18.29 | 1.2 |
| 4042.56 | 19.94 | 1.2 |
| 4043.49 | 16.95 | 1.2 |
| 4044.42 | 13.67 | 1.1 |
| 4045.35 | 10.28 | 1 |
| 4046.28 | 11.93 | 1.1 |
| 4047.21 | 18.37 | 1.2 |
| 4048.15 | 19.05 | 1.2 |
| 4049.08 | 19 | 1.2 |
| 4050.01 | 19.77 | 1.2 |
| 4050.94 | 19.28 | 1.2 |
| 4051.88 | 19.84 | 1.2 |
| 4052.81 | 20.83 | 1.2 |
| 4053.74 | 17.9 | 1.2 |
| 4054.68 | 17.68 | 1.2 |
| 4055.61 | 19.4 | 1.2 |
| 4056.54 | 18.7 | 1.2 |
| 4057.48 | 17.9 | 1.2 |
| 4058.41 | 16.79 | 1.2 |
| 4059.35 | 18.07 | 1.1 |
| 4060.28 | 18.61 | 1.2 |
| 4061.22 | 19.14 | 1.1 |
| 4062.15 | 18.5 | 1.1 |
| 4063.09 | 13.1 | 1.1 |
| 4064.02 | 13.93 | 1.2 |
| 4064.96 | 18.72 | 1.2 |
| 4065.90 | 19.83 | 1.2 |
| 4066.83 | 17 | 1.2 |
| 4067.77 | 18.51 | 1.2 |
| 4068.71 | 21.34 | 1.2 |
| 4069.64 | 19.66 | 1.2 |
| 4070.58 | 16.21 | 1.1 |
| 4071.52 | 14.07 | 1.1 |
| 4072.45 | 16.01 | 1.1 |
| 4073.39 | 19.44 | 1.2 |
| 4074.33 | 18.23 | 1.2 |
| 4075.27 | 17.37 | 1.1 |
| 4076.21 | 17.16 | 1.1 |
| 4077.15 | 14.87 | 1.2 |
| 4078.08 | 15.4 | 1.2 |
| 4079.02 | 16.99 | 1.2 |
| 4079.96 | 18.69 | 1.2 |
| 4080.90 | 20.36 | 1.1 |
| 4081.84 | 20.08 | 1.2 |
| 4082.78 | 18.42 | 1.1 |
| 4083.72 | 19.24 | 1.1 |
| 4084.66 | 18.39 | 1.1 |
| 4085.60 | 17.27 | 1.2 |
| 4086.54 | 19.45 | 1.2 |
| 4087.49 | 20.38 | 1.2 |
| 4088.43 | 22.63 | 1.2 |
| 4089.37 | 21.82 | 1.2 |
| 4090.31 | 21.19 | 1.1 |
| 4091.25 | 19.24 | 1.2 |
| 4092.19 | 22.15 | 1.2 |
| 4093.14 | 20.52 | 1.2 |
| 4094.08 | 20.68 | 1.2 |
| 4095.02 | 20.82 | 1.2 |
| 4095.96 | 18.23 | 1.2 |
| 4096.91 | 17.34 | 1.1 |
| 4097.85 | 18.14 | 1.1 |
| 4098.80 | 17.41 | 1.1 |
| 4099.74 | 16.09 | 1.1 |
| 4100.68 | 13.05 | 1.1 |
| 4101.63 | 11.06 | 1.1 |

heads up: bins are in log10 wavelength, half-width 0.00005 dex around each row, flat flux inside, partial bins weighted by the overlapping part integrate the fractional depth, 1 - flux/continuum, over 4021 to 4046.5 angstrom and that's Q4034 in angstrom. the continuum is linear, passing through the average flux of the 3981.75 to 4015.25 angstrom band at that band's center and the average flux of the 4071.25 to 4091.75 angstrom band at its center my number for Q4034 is 0.8 angstrom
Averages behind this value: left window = 17.9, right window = 18.5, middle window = 17.6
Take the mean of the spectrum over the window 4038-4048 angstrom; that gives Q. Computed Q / 17.2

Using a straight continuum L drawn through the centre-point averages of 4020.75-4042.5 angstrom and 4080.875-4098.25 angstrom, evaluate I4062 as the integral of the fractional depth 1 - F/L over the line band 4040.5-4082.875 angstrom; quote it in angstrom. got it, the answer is 3.0 angstrom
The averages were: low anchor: 18.2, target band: 17.7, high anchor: 19.8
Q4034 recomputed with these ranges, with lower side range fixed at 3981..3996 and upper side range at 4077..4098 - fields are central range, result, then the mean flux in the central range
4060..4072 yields 0.8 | 17.6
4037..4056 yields 0.3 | 18.2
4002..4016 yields -0.5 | 18.4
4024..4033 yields 0.3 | 17.6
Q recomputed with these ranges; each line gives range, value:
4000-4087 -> 18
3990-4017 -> 18.2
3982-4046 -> 17.8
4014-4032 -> 18.2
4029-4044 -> 18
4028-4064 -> 17.7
